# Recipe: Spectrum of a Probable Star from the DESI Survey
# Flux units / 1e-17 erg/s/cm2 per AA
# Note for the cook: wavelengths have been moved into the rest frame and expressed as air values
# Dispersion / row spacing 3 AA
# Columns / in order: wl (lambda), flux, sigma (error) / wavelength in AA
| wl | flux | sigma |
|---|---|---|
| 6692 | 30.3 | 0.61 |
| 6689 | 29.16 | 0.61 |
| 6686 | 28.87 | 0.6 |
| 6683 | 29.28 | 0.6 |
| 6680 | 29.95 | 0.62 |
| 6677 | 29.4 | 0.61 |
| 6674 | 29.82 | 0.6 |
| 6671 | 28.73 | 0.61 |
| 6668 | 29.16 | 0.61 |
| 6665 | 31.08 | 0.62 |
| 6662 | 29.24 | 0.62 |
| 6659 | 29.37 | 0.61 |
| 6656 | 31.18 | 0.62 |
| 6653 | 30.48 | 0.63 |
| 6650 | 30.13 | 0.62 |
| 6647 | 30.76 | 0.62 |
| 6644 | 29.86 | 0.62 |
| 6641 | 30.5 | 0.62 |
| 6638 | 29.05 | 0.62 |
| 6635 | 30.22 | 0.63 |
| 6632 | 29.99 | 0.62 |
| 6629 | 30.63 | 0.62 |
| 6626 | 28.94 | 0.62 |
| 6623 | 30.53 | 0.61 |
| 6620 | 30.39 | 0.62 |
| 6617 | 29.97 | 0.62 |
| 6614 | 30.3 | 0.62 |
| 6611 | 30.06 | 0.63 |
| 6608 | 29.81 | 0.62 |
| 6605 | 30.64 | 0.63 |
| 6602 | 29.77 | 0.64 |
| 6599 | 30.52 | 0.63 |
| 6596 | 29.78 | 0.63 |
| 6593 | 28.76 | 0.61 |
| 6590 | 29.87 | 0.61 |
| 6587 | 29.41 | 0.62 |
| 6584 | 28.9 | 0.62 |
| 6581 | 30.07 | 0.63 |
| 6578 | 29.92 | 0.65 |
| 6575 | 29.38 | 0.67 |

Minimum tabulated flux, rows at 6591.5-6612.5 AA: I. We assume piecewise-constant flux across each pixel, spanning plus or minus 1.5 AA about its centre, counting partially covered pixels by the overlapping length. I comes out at 28.76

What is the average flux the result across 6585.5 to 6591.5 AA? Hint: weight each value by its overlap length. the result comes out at 29.6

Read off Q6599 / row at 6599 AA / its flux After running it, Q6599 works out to 30.52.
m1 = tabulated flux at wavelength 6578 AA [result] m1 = 29.92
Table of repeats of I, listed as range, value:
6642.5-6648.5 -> 29.86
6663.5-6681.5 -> 28.73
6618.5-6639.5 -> 28.94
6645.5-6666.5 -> 29.24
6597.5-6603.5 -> 29.77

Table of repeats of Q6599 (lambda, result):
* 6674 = 29.82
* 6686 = 28.87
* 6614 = 30.3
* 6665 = 31.08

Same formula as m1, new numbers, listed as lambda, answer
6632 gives 29.99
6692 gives 30.3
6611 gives 30.06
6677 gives 29.4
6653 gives 30.48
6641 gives 30.5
